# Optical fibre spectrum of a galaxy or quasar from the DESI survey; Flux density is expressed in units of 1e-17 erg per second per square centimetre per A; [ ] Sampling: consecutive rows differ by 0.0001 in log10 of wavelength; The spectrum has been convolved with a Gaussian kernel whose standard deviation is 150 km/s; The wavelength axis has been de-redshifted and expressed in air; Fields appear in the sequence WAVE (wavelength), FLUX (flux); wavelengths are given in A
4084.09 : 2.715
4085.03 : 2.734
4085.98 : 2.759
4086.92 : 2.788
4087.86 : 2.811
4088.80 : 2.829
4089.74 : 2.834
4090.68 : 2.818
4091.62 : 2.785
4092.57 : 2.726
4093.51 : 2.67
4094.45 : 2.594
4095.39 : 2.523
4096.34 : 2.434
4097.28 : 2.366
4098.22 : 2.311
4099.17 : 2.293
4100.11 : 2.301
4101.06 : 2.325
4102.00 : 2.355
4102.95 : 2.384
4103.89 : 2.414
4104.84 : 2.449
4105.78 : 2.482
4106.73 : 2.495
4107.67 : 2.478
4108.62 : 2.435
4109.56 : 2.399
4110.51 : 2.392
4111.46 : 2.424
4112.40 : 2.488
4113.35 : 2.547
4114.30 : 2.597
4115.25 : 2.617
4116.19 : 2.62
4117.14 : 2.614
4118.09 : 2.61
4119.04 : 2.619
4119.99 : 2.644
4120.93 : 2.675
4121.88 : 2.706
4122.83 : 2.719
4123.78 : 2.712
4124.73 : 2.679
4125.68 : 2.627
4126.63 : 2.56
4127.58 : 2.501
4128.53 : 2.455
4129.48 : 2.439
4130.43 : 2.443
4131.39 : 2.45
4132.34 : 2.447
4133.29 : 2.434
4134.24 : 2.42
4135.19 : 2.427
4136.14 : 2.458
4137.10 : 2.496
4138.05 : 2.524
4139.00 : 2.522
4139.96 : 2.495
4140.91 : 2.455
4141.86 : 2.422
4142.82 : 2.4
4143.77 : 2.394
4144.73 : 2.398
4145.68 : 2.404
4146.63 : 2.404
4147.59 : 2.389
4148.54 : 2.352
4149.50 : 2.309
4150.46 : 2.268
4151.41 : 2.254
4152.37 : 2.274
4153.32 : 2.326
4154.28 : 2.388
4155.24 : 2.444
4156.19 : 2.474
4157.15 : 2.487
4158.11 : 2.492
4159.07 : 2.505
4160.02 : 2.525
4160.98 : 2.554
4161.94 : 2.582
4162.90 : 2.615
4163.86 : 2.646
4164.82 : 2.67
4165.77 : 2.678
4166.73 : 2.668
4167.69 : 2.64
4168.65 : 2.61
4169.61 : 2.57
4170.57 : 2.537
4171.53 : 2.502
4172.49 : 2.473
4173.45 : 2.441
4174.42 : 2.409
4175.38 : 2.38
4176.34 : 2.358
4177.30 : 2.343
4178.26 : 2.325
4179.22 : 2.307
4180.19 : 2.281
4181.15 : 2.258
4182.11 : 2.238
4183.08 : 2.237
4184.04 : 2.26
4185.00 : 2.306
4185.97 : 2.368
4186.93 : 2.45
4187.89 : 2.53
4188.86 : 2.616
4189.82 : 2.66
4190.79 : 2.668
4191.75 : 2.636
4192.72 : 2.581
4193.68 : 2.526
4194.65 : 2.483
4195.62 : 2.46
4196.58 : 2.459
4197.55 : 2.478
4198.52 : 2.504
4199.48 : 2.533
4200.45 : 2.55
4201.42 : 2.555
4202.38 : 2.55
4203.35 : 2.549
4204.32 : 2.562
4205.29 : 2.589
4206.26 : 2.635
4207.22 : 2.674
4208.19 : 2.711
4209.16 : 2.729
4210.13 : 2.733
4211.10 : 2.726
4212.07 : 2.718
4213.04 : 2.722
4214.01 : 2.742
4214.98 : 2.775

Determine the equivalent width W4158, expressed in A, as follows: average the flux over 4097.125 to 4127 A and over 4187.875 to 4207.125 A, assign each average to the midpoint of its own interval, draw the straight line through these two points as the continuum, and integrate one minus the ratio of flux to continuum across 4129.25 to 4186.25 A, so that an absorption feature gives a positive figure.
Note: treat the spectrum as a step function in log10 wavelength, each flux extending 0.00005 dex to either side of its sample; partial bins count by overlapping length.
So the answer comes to 2.3 A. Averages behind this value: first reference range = 2.51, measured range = 2.44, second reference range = 2.56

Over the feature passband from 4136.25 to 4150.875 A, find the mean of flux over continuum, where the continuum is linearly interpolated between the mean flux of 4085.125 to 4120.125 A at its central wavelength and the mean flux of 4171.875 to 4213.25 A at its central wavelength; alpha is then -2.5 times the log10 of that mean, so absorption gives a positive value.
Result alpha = 0.05 mag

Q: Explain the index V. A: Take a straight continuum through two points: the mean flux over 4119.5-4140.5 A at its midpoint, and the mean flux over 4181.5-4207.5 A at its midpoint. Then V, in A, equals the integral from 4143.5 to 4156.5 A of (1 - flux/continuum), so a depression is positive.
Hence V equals 0.9 A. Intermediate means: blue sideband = 2.54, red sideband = 2.5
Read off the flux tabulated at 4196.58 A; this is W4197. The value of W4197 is 2.459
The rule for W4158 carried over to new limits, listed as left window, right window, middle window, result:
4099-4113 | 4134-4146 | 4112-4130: -1.3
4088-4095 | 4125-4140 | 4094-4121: 1.7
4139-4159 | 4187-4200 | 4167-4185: 0.6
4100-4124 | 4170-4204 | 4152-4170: -0.4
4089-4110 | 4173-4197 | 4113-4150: -0.6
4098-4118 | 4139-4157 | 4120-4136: -0.8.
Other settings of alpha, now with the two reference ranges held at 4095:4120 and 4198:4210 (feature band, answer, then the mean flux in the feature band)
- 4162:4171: -0.03 mag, 2.63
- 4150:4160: 0.06 mag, 2.4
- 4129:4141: 0.02 mag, 2.46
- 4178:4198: 0.06 mag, 2.44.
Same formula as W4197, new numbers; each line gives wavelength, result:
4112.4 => 2.488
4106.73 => 2.495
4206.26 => 2.635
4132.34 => 2.447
